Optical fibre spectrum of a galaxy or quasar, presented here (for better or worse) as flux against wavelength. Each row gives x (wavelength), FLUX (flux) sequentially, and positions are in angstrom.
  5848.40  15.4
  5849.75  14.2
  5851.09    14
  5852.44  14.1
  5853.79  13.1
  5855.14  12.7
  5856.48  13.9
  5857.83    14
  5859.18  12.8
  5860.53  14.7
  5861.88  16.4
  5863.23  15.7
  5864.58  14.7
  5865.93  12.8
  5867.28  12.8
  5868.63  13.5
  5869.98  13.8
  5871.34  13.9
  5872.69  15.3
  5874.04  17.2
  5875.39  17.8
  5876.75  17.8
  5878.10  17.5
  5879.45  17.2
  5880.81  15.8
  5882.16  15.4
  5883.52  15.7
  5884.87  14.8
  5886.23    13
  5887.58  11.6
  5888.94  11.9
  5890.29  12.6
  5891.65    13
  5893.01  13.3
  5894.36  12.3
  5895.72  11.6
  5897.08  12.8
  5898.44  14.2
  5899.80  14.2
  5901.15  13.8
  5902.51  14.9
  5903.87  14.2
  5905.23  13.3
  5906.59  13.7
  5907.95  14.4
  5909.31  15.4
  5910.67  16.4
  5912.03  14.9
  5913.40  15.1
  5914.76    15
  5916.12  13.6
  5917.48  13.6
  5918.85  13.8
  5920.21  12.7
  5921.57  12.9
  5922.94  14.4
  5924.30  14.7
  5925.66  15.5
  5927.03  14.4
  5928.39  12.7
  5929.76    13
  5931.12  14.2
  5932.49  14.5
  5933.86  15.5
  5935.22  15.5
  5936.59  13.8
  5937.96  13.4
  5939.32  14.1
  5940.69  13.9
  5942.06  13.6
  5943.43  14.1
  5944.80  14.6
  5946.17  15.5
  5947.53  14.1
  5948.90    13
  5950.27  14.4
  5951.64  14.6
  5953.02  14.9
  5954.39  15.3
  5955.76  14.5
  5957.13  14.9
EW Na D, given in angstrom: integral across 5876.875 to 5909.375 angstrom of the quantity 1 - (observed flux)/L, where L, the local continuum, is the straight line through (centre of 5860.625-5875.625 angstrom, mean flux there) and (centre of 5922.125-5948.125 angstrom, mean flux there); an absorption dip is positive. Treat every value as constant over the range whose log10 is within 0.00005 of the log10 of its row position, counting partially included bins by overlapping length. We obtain 1.2 angstrom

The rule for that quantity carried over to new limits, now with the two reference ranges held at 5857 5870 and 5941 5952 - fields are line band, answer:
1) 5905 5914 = -0.4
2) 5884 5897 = 1.3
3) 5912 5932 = 0.3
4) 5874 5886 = -1.9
